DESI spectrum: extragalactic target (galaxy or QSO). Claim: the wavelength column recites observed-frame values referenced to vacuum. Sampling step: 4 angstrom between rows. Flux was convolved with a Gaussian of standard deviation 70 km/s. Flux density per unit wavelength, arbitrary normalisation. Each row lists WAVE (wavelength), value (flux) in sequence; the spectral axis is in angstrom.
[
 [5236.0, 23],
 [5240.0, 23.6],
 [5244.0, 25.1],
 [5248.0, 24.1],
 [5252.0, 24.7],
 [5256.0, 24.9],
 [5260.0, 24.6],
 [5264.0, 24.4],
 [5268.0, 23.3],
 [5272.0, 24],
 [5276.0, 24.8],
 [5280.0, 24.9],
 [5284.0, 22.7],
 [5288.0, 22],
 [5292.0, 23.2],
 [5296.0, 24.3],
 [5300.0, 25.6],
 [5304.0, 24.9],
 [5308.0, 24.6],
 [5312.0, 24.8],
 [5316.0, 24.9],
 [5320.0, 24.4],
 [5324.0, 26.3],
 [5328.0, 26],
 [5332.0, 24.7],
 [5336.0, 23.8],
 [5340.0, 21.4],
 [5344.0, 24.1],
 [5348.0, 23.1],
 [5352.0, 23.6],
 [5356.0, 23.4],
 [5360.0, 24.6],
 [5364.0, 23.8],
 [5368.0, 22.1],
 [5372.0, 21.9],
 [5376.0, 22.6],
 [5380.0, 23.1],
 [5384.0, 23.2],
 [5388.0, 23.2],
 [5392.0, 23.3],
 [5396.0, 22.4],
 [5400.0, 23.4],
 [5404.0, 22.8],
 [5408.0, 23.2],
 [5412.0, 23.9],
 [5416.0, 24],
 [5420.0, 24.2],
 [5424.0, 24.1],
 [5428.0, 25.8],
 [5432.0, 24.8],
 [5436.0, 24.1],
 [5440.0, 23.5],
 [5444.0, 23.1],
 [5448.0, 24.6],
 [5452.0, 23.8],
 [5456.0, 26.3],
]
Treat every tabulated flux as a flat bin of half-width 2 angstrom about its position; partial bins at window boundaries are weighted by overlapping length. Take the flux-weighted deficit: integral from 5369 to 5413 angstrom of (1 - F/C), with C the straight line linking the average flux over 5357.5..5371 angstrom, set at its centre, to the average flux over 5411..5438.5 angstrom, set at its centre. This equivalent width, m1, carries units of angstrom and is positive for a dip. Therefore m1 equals 1.6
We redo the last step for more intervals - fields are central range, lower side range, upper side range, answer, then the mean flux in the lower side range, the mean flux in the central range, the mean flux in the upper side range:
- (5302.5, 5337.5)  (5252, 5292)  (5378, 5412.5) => -1.95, 24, 24.9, 23.1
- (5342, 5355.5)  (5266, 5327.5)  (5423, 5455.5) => 0.42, 24.4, 23.6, 24.3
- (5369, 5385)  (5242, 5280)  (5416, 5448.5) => 1.11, 24.5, 22.6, 24.2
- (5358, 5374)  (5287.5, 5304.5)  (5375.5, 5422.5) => 0.31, 24.1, 23.1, 23.3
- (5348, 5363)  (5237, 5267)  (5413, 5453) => 0.32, 24.4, 23.8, 24.2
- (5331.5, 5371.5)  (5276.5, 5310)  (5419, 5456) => 1.35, 24.1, 23.4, 24.3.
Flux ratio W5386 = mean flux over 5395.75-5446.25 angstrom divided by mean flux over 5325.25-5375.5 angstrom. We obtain 1.01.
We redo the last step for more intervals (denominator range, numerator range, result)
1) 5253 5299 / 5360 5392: 0.96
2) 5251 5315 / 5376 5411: 0.95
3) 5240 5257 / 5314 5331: 1.03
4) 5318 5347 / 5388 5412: 0.95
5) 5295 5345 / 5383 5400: 0.94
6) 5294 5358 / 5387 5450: 0.98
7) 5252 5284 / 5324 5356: 0.98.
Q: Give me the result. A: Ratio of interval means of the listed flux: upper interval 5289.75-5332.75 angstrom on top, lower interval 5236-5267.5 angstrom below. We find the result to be 1.0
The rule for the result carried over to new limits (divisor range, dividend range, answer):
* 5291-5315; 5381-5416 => 0.94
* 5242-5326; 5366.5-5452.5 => 0.96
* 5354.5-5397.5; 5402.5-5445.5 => 1.04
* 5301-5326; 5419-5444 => 0.97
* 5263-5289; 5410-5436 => 1.03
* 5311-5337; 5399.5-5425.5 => 0.95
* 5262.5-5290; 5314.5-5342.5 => 1.03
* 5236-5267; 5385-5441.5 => 0.98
